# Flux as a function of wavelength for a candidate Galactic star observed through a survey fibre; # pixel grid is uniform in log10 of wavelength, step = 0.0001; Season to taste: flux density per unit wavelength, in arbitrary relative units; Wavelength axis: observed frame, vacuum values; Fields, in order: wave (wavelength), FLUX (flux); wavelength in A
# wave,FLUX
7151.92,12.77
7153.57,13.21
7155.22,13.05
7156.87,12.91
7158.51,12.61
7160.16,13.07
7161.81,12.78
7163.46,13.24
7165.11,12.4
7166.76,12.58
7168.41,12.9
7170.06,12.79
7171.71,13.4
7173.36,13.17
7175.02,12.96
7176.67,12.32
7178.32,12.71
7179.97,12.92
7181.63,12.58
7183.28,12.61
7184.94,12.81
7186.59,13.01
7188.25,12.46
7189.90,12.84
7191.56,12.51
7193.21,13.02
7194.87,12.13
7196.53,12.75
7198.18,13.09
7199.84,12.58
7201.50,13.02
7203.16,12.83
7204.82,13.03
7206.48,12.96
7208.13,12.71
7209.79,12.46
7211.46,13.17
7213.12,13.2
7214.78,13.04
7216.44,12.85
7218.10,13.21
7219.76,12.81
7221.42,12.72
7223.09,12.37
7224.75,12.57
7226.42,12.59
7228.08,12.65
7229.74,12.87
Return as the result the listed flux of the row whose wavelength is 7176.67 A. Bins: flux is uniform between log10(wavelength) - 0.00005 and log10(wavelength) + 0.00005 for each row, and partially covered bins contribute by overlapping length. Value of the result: 12.32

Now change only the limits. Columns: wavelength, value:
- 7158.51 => 12.61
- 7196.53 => 12.75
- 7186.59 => 13.01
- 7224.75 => 12.57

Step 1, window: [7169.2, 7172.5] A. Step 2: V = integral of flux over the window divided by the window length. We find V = 13.1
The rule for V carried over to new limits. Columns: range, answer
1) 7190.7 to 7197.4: 12.6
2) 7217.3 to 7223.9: 12.8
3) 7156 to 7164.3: 12.9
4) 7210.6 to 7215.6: 13.1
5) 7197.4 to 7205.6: 12.9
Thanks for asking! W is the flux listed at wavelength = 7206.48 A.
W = 12.96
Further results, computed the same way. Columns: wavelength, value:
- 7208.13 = 12.71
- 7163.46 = 13.24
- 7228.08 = 12.65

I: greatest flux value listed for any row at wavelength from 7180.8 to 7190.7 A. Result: 13.01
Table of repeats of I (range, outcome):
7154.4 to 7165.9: 13.24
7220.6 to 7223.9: 12.72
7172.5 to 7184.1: 13.17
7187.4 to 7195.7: 13.02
